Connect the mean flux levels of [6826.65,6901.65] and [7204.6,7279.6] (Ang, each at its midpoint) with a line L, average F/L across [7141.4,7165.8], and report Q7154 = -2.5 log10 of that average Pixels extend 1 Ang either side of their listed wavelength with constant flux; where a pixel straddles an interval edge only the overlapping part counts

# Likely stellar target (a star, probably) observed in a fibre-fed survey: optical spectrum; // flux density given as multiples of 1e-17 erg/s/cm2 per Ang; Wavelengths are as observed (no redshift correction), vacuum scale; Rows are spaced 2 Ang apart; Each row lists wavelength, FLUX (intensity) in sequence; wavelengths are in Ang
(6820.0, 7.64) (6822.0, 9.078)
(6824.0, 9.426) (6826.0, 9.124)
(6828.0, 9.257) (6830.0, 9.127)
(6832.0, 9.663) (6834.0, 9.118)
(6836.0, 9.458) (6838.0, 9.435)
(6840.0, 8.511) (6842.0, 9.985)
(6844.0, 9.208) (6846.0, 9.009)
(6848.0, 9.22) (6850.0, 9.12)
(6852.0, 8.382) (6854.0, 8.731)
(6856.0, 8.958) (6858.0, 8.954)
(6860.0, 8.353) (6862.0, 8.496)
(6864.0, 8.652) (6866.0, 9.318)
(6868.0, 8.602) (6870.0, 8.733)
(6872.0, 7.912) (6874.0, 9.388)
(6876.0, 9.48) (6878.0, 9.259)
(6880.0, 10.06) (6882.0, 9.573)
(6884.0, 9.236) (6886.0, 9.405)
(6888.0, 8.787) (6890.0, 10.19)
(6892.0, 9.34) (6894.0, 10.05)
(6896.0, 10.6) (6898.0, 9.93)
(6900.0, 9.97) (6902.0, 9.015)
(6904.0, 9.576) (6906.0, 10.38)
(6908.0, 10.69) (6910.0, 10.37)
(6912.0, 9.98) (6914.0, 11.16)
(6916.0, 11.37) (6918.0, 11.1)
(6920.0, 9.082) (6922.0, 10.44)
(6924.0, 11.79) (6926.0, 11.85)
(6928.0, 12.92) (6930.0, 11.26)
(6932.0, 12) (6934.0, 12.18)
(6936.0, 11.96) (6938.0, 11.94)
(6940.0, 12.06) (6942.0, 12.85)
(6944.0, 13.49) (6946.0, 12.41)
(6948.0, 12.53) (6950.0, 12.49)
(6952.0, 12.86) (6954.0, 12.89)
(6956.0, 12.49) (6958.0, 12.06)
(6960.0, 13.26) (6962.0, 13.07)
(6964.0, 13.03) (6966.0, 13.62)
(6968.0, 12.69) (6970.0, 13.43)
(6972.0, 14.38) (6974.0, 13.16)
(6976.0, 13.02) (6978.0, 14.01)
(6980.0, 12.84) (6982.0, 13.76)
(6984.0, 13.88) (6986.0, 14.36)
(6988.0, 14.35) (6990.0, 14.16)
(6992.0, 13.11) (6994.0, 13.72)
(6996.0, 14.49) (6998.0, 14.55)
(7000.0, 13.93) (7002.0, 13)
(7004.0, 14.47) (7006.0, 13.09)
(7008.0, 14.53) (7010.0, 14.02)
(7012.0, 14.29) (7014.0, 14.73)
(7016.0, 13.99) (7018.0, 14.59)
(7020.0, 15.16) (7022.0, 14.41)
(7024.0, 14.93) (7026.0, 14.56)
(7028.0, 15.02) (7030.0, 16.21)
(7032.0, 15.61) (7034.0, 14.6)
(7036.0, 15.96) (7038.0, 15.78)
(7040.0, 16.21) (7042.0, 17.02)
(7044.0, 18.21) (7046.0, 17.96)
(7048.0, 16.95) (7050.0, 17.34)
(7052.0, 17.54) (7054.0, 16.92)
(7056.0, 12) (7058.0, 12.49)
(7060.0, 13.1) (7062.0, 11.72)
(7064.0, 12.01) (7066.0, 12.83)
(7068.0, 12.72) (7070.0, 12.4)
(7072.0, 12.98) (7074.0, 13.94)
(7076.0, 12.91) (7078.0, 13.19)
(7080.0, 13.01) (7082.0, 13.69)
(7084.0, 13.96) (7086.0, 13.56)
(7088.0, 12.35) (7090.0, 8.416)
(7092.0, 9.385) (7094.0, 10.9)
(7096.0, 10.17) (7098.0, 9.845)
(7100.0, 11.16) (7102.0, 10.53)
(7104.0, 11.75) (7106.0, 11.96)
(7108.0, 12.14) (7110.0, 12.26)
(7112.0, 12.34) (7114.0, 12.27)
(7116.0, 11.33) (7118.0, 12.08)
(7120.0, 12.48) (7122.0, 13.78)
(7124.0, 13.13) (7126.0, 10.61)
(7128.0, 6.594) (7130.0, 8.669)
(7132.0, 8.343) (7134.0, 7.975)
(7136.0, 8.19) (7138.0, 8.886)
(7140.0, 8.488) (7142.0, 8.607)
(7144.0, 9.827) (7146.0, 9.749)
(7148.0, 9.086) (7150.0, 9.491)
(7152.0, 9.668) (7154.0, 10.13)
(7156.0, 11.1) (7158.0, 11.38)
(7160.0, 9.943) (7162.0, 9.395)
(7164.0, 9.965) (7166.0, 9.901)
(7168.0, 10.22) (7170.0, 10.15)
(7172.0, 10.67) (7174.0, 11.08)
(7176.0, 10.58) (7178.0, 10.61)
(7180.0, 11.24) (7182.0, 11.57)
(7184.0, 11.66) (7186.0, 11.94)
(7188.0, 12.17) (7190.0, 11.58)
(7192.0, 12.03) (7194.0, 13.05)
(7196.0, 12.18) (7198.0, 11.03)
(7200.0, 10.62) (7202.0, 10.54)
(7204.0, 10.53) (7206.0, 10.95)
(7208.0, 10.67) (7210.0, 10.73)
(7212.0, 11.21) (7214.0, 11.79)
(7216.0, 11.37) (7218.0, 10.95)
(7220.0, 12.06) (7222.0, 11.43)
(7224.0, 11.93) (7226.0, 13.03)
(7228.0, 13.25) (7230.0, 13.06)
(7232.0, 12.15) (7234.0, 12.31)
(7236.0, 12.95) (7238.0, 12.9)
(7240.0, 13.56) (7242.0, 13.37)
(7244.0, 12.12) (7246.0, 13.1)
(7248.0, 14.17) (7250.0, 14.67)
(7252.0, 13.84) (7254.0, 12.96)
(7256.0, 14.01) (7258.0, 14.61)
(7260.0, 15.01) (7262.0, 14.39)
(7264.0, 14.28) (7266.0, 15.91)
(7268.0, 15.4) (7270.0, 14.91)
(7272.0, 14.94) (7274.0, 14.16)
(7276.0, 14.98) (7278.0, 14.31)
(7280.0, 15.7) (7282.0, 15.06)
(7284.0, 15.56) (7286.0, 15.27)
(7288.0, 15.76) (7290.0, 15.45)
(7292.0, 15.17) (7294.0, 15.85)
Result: 0.23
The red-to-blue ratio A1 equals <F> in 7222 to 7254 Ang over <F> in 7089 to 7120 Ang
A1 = 1.17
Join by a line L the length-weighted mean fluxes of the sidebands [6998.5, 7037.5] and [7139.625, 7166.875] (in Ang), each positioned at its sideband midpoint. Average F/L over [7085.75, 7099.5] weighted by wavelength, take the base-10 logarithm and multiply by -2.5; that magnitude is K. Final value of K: 0.139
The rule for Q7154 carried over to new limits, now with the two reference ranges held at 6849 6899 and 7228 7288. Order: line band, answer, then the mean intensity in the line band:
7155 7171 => 0.25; 10.3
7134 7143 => 0.43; 8.48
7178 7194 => 0.13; 11.8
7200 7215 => 0.23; 10.9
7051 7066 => -0.18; 13.6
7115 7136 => 0.19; 10.4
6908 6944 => -0.16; 11.5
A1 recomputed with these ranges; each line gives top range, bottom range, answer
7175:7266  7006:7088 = 0.85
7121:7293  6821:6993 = 1.10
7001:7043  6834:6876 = 1.66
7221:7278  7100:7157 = 1.31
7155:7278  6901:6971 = 1.04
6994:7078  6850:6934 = 1.48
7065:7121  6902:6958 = 1.04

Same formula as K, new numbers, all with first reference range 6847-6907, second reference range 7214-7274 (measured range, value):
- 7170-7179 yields 0.18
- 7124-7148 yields 0.34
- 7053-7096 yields -0.10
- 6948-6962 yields -0.24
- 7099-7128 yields 0.01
